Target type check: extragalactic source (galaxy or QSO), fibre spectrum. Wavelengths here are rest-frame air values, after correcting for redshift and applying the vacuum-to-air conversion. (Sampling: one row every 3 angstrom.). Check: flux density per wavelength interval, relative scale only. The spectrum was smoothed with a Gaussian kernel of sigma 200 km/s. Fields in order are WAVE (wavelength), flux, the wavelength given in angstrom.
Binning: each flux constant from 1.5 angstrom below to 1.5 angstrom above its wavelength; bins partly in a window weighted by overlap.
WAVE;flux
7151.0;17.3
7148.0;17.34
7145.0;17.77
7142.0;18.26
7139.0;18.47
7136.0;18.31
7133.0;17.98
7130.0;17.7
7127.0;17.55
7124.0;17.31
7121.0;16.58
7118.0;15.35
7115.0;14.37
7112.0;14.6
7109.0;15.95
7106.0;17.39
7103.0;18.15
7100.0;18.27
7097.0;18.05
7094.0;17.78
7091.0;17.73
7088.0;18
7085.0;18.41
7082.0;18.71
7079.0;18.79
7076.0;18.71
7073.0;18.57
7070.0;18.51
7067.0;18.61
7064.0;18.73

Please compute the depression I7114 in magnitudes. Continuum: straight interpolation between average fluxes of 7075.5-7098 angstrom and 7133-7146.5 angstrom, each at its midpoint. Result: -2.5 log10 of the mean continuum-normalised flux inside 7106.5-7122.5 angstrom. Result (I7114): 0.18 mag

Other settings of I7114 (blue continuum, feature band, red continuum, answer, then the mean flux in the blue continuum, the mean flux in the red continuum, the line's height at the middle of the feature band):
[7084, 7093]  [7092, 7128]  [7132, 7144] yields 0.083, 18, 18.2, 18.1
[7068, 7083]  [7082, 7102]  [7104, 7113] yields -0.042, 18.7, 16.2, 17.4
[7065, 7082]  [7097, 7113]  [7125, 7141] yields 0.077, 18.6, 18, 18.3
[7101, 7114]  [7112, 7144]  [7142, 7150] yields 0.004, 16.5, 17.7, 17.1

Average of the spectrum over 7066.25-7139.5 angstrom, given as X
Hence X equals 17.6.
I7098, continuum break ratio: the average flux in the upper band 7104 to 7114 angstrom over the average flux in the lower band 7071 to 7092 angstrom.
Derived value 0.87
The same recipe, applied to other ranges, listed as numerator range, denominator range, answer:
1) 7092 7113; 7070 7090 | 0.93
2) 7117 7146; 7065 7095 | 0.95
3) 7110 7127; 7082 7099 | 0.88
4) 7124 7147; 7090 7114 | 1.05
